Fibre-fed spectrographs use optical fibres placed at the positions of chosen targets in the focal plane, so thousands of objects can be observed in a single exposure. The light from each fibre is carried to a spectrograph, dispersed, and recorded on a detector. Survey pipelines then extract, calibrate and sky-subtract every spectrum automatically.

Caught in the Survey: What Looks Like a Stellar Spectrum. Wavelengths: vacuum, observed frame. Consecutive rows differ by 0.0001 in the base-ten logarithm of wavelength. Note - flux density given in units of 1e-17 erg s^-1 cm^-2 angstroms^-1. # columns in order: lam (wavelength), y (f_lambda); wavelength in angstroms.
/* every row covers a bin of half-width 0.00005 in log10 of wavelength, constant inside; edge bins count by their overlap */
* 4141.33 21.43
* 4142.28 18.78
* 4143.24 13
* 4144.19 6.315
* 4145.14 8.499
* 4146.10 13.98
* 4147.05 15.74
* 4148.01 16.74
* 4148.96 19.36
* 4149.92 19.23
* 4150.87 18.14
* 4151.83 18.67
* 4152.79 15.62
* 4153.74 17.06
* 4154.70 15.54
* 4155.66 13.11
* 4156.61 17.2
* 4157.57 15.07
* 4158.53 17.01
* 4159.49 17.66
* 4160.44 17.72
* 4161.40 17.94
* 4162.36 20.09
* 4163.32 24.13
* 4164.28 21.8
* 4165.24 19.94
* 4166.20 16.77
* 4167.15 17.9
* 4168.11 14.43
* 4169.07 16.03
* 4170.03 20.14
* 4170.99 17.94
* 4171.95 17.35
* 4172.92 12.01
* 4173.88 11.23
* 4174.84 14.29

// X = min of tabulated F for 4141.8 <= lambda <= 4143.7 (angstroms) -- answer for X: 13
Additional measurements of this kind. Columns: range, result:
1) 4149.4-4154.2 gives 15.62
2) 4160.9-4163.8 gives 17.94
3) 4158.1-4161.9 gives 17.01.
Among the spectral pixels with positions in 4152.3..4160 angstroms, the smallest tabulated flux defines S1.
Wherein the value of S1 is 13.11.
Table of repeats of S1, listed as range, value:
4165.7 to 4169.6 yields 14.43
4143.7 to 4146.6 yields 6.315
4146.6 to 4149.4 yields 15.74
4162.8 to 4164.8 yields 21.8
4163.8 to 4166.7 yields 16.77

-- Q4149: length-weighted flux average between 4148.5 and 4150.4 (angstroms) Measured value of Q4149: 19.3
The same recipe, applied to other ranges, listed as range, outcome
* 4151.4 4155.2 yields 16.7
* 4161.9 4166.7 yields 20.6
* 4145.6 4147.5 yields 14.8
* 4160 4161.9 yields 17.8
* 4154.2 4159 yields 15.6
